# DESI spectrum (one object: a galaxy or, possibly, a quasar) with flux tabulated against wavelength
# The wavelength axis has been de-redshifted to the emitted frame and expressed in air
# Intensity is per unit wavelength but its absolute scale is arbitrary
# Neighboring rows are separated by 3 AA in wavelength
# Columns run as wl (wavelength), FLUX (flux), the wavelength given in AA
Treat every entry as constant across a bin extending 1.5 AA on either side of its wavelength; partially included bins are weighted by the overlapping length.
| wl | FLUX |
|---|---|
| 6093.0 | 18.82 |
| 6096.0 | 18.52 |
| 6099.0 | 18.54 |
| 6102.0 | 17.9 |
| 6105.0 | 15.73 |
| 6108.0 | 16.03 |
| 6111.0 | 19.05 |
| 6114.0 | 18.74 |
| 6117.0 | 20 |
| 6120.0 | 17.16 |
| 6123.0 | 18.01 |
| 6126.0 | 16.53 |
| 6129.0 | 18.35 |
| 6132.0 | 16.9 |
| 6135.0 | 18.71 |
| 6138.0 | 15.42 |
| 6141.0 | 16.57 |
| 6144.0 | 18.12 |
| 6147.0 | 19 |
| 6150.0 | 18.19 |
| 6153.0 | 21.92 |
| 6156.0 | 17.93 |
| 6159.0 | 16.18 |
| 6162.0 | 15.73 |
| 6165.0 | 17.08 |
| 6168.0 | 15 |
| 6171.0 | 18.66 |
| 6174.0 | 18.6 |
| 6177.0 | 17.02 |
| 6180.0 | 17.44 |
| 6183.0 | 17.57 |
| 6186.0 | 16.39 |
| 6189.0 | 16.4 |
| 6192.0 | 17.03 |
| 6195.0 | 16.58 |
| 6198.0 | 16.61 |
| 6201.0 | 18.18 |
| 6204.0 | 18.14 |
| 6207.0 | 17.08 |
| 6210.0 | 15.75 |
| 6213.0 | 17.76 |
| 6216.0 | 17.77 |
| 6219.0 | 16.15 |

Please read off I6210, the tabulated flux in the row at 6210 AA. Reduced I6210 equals 15.75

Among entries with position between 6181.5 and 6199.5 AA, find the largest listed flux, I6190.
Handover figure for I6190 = 17.57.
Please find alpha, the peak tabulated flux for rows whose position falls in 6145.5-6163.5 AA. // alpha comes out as 21.92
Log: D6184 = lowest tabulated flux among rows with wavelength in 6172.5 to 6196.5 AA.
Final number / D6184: 16.39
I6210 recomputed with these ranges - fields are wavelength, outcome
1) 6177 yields 17.02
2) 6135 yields 18.71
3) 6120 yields 17.16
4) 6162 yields 15.73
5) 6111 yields 19.05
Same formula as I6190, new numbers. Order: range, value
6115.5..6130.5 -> 20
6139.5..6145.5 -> 18.12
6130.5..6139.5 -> 18.71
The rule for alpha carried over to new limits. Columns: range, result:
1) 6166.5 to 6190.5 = 18.66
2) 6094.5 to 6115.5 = 19.05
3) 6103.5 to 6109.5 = 16.03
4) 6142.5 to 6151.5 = 19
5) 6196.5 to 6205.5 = 18.18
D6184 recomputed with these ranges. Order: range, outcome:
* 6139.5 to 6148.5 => 16.57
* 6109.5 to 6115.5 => 18.74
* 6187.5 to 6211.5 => 15.75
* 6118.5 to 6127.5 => 16.53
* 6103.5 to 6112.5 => 15.73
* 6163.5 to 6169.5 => 15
